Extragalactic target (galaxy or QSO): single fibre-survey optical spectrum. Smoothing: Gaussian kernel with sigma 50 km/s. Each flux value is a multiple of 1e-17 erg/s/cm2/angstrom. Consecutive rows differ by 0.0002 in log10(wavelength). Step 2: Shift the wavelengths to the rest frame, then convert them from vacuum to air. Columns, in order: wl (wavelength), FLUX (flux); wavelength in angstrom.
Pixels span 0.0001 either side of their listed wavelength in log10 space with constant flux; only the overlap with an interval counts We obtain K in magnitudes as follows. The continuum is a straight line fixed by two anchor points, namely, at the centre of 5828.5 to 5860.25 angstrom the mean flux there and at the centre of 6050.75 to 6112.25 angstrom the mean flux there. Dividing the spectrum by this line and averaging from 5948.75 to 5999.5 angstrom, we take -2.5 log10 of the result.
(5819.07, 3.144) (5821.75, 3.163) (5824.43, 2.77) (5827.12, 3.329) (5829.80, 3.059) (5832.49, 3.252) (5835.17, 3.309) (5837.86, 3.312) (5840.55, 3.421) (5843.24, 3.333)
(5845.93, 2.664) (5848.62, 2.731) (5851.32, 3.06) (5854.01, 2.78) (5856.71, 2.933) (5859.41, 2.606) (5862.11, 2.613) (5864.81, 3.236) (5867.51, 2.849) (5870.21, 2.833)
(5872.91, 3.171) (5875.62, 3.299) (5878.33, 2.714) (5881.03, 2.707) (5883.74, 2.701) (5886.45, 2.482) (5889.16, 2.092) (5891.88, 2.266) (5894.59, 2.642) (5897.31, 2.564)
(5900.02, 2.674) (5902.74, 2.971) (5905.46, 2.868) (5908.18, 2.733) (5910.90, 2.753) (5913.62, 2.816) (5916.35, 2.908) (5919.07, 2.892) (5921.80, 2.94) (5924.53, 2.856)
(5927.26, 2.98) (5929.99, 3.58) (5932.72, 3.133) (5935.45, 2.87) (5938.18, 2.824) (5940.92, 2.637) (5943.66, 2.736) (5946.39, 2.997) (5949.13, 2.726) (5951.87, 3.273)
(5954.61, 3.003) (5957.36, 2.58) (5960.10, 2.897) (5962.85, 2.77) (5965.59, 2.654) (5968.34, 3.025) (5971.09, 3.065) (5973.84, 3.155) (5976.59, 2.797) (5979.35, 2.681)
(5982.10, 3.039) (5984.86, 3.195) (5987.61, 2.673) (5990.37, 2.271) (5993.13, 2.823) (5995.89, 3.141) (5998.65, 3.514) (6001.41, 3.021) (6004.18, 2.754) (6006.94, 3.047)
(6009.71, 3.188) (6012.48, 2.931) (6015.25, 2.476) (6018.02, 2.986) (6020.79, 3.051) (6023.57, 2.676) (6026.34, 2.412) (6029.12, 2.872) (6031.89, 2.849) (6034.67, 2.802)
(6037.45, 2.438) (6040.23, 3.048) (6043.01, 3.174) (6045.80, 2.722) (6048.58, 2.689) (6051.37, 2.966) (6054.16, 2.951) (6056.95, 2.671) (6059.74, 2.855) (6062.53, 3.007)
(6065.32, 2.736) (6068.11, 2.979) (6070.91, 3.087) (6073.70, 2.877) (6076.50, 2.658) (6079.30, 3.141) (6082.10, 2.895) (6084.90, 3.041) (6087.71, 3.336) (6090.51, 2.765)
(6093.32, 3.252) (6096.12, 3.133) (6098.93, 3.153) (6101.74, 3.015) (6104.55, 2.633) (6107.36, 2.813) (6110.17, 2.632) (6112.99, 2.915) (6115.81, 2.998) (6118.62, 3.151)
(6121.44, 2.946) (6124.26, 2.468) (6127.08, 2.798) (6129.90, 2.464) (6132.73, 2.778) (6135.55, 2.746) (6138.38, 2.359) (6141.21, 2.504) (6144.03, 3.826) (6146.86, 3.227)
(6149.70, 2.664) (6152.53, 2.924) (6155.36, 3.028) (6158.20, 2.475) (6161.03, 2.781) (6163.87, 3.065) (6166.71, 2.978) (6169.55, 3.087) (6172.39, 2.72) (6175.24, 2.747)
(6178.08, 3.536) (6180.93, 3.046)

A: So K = 0.03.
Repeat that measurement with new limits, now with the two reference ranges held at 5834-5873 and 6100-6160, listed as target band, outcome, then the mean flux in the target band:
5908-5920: 0.05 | 2.83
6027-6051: 0.02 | 2.82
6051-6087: -0.02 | 2.92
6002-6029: 0.02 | 2.84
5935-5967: 0.04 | 2.83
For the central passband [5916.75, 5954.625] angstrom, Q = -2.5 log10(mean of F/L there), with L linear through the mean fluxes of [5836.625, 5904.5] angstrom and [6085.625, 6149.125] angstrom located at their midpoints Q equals -0.04 mag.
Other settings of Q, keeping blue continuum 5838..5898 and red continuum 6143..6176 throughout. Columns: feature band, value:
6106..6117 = 0.04 mag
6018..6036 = 0.04 mag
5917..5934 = -0.08 mag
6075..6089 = -0.03 mag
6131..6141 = 0.13 mag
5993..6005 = -0.08 mag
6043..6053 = 0.02 mag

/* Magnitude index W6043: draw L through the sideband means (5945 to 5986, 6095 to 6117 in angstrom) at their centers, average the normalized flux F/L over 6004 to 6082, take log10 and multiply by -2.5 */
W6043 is 0.02 mag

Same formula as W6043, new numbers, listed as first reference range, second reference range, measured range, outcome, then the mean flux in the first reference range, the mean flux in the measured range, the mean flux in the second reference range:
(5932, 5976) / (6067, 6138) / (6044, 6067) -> 0.02 mag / 2.89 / 2.83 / 2.9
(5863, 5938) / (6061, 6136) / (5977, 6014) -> -0.03 mag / 2.83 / 2.94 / 2.91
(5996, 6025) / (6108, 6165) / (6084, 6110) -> -0.04 mag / 2.97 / 3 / 2.84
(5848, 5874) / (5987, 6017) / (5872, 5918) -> 0.06 mag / 2.88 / 2.72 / 2.9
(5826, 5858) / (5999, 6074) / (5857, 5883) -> 0.06 mag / 3.1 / 2.89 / 2.87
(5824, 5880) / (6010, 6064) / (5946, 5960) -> 0.00 mag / 3.02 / 2.91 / 2.83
